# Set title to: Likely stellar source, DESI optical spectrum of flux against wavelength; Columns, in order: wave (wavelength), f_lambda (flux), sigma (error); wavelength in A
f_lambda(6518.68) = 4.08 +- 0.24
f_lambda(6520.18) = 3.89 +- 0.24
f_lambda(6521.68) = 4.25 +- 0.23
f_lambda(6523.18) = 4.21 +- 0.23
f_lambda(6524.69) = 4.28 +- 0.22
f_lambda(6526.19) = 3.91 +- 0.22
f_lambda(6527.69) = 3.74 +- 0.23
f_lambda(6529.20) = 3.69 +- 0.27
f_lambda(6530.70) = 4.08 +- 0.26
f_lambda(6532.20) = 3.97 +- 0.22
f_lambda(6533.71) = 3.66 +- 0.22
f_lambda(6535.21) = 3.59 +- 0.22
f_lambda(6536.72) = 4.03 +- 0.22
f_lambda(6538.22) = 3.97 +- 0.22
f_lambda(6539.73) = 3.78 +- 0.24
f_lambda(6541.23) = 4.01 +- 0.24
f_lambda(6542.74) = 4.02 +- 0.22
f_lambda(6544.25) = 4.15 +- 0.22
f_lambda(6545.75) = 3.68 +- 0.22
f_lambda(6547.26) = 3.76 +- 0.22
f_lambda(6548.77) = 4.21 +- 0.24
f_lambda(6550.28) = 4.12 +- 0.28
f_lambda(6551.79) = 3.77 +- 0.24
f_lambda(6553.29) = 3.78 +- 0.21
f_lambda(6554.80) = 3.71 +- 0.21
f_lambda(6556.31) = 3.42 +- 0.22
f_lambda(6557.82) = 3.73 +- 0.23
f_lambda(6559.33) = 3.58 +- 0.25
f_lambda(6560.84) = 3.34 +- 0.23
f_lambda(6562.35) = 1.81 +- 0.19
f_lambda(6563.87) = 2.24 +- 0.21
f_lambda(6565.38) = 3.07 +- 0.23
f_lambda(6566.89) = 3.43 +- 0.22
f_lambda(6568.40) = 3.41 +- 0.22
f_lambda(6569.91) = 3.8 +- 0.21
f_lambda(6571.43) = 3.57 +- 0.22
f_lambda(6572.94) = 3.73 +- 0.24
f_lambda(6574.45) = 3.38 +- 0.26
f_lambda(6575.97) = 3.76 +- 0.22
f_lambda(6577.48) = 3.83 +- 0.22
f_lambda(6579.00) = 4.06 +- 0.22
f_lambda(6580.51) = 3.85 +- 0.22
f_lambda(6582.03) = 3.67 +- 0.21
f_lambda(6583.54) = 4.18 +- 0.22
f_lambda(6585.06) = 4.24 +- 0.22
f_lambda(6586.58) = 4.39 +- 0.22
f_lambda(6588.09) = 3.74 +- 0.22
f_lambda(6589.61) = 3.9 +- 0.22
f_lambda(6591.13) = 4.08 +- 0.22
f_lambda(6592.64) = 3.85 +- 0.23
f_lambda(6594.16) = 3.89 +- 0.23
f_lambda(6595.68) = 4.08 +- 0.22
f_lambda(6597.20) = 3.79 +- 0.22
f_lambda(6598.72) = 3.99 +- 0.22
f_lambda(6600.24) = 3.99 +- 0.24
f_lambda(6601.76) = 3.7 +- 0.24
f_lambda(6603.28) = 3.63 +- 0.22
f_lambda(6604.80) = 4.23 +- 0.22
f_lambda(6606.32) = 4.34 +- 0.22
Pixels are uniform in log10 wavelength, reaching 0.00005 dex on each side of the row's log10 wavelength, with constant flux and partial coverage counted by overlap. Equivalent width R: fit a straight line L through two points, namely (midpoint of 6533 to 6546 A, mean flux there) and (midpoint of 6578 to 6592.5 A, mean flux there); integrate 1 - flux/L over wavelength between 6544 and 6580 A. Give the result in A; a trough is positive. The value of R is 3.6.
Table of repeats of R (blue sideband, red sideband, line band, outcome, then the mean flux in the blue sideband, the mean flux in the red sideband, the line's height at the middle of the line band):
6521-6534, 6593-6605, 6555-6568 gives 2.7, 3.98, 3.89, 3.94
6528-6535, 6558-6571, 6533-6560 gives -2.6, 3.82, 3.12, 3.51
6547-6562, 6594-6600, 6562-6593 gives 1.6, 3.69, 3.94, 3.83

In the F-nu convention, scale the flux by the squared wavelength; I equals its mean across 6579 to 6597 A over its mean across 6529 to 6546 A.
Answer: 1.0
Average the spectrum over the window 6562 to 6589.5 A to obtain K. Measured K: 3.6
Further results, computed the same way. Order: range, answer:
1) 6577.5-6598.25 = 3.97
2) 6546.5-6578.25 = 3.5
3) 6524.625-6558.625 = 3.86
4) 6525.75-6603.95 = 3.74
